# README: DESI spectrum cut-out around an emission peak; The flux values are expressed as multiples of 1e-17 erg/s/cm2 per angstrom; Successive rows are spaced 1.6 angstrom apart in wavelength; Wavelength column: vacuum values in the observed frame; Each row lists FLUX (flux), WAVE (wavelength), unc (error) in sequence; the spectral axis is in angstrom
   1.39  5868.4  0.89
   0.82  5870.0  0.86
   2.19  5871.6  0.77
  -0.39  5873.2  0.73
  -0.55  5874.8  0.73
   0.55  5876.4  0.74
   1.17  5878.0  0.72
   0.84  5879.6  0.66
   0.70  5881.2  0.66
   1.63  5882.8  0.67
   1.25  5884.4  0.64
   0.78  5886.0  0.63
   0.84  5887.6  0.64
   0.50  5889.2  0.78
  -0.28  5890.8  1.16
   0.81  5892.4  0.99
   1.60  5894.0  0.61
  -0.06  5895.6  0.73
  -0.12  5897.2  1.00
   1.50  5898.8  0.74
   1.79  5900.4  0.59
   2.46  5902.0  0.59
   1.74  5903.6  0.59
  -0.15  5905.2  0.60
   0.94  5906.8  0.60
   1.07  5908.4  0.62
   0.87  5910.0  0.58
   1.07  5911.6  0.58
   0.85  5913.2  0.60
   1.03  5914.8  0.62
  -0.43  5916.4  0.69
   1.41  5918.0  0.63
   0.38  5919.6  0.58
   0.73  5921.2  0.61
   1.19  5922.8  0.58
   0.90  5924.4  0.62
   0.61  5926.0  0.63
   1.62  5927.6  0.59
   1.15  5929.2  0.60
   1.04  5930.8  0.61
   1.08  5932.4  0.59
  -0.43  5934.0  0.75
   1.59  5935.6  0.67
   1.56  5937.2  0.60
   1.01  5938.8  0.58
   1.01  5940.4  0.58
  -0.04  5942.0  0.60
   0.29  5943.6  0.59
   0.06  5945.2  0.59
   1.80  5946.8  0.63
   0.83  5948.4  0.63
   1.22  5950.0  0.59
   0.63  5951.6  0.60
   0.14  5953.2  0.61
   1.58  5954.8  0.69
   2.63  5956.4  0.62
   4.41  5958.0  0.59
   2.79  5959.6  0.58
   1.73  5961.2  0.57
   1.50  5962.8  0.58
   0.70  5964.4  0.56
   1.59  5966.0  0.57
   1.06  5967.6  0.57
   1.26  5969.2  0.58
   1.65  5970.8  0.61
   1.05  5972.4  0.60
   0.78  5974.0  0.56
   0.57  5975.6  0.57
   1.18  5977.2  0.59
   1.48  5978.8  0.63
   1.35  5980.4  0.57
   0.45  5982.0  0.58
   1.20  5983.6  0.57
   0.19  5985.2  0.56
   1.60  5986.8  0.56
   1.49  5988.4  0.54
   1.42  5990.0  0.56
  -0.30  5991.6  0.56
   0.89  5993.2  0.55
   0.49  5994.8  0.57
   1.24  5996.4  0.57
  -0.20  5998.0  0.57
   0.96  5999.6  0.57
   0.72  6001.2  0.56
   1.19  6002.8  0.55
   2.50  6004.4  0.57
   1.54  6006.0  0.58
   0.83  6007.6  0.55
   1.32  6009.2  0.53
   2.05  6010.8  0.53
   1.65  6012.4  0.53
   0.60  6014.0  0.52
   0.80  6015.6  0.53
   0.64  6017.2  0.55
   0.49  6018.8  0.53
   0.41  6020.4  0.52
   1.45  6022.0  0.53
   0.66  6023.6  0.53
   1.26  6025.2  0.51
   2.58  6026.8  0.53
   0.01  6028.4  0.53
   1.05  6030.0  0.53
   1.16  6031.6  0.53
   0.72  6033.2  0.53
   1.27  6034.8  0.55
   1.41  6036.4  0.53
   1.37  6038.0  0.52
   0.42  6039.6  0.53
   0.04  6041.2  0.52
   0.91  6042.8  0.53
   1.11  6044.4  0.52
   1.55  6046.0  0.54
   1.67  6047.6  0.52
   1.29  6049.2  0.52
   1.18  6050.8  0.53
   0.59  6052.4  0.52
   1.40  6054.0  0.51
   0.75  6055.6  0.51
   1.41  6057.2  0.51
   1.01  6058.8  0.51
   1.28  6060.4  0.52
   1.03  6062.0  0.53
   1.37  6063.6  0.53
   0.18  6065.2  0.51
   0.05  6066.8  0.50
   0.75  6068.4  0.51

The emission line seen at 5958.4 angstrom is [O III] 5007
